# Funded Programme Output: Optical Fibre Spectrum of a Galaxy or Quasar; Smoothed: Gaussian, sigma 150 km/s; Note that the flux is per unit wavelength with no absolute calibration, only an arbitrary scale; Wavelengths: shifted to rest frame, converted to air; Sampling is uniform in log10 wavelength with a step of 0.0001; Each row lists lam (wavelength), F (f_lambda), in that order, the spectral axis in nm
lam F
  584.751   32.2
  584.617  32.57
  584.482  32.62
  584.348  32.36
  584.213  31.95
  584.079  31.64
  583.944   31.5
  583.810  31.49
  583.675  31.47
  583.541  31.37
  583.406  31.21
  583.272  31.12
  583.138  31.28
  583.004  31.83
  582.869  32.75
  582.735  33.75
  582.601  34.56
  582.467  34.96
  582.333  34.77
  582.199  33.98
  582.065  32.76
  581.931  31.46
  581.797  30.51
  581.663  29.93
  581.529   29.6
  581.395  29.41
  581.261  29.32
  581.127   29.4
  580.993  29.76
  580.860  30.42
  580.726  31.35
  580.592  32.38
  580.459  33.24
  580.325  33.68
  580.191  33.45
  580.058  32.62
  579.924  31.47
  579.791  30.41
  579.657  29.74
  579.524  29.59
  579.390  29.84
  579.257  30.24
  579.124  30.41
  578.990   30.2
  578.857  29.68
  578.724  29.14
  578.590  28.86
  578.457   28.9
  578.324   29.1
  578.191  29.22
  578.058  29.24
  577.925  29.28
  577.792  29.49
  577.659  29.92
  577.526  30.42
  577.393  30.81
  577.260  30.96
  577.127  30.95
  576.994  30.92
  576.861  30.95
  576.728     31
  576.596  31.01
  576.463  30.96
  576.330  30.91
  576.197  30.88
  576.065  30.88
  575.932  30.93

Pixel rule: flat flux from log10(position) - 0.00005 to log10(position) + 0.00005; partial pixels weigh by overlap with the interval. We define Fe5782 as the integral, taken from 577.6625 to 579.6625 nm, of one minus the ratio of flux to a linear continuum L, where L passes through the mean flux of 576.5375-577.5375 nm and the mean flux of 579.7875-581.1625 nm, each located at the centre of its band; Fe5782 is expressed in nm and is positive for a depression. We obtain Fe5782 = 0.11 nm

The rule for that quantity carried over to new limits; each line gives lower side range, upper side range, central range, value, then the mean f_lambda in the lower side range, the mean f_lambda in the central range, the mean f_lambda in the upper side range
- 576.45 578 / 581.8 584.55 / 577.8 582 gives 0.13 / 30.5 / 30.4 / 32.4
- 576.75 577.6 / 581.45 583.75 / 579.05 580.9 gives 0.01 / 30.8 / 31.3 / 32.2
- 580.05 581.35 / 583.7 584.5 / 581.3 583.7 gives -0.03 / 31.5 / 32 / 31.9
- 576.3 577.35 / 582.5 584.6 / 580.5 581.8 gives 0.06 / 30.9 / 30.3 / 32.1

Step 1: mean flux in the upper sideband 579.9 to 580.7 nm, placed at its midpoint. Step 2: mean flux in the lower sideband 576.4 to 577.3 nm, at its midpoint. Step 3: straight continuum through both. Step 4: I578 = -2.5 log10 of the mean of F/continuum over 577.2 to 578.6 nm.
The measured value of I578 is 0.06 mag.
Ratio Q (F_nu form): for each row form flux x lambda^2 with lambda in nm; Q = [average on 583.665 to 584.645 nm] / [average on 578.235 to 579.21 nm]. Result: 1.10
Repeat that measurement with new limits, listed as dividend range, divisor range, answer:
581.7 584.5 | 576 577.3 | 1.07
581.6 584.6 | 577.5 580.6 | 1.08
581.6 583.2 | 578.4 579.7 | 1.12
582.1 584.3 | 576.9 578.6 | 1.11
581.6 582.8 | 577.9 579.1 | 1.14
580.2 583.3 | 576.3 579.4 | 1.07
